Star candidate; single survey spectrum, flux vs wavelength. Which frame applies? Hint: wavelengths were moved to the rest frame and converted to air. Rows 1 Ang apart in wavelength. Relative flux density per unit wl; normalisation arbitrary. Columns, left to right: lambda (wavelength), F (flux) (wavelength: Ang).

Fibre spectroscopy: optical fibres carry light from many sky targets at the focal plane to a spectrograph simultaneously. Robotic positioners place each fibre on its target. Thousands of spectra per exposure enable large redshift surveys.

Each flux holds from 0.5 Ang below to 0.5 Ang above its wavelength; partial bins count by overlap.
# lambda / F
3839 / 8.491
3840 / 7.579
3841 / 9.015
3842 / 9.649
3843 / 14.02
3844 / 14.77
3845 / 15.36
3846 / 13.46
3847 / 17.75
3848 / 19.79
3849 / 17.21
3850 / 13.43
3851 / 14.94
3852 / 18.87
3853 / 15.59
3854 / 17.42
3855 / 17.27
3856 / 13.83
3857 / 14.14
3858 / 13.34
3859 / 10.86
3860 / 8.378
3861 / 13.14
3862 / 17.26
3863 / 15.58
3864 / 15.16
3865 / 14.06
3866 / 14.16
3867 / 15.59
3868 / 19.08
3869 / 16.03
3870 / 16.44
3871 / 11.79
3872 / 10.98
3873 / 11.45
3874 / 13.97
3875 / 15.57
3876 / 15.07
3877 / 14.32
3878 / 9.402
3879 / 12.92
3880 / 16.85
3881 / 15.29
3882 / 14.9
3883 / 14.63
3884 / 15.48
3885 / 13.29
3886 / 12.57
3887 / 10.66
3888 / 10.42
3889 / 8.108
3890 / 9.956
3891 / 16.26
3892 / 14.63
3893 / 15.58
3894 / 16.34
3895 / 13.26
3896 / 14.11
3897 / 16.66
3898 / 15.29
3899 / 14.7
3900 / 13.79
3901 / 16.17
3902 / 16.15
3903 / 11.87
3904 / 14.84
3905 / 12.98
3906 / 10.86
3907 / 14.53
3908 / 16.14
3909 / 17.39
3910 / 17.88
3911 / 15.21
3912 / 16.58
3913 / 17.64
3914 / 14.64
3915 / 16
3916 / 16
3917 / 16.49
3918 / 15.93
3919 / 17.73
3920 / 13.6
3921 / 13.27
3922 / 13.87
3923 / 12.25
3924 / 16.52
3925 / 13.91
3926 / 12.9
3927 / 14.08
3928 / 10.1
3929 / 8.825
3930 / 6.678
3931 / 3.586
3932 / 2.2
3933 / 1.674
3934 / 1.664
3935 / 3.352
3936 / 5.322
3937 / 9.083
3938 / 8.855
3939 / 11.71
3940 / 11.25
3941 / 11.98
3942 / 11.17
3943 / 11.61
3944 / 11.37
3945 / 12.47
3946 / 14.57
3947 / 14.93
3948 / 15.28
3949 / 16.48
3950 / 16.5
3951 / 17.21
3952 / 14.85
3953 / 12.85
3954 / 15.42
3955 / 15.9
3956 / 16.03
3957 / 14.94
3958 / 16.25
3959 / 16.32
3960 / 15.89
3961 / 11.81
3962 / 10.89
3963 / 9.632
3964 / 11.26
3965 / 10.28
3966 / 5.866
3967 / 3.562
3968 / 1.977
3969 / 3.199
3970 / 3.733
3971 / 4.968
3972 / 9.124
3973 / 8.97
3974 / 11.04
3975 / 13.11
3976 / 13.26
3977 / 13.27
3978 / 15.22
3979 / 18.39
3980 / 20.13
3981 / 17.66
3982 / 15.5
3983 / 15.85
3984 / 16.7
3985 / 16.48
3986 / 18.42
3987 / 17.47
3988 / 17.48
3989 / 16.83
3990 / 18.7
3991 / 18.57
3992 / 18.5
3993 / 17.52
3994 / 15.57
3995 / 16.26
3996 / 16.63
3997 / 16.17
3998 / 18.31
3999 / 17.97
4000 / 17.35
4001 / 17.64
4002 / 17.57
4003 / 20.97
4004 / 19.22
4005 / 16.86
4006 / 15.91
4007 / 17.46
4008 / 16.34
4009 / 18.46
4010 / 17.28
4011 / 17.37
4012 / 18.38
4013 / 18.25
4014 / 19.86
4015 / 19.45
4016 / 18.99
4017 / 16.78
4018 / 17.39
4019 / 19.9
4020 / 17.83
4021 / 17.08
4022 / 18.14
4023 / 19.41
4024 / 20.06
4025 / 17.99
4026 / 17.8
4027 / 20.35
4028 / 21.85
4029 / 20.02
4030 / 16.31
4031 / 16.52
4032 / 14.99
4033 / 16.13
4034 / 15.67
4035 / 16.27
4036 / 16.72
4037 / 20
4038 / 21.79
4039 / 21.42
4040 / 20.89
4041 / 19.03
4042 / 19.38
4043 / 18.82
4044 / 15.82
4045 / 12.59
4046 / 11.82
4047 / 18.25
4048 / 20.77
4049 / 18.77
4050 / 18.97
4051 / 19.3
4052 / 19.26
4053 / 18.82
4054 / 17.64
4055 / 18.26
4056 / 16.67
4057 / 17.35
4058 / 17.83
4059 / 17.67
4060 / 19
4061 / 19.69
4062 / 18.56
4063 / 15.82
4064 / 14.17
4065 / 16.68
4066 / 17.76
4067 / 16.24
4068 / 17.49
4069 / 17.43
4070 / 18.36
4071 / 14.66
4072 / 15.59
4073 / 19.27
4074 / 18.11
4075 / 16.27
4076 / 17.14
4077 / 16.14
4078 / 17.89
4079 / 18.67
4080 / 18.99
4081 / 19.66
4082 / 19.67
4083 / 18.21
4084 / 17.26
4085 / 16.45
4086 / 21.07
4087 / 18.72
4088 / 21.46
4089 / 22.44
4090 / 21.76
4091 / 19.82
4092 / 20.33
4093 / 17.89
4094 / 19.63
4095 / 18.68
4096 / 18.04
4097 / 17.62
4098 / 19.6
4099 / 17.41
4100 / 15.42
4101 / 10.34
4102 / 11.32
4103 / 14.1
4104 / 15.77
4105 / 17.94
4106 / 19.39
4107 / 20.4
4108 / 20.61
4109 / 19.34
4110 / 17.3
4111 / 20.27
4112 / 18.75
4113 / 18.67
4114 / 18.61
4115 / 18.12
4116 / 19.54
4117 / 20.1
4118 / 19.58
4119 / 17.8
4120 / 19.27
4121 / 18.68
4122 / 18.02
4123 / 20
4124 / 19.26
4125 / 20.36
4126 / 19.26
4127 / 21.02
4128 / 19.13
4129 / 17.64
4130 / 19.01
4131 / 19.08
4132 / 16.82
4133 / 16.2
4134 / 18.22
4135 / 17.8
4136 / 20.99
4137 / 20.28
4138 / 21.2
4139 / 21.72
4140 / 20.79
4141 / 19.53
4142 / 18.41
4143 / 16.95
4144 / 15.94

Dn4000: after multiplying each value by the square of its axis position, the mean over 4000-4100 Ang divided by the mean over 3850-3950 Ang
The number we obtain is 1.5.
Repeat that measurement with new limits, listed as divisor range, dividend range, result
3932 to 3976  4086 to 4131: 1.88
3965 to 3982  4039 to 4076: 1.77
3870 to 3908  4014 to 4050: 1.42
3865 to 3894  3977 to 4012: 1.33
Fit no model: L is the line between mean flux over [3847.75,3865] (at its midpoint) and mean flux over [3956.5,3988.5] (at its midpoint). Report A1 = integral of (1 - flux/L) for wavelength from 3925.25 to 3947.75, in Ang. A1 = 6.9 Ang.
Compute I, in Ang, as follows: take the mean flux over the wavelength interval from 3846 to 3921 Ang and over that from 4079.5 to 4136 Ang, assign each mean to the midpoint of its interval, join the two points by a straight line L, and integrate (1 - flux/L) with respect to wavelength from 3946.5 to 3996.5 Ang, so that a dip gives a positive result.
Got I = 7.3 Ang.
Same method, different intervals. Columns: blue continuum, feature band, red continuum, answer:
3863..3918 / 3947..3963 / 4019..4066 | 1.0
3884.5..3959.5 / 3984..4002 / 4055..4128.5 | -2.6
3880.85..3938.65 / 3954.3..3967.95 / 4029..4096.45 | 2.4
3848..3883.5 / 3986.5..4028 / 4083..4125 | -2.7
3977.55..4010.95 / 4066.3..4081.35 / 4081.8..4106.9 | 0.4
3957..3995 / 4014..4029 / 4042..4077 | -3.2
